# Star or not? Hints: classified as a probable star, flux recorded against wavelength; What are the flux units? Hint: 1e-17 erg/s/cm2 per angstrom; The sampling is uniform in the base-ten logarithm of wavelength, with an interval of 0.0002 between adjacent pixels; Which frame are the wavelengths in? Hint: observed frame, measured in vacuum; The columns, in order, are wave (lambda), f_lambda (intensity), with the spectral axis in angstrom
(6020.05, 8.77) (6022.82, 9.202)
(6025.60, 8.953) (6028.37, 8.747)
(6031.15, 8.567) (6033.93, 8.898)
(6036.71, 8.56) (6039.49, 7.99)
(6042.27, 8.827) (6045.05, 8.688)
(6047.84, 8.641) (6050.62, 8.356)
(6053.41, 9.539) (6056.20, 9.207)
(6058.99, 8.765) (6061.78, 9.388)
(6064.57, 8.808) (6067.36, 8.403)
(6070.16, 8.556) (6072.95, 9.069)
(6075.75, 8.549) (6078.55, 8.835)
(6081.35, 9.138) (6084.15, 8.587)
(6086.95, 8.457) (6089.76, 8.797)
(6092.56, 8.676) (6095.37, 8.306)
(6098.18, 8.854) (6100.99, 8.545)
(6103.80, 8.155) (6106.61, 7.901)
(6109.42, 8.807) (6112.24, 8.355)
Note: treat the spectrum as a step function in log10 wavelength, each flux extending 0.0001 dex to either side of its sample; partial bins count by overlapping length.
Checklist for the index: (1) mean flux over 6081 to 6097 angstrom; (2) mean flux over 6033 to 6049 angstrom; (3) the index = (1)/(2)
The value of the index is 1.0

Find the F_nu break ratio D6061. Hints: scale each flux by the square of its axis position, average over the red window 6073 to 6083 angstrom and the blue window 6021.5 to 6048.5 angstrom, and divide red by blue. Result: 1.0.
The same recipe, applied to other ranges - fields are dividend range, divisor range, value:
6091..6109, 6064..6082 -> 0.97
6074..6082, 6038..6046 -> 1.05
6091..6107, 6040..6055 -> 0.98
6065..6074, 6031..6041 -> 1.03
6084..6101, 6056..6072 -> 0.98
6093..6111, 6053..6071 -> 0.96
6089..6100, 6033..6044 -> 1.03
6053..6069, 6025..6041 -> 1.05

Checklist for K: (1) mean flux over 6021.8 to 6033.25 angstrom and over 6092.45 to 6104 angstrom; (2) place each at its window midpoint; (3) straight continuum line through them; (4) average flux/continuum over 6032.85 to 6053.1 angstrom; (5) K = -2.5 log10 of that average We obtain 0.02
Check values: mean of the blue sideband 8.85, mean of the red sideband 8.52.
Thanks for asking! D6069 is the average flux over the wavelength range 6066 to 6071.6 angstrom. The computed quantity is 8.49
